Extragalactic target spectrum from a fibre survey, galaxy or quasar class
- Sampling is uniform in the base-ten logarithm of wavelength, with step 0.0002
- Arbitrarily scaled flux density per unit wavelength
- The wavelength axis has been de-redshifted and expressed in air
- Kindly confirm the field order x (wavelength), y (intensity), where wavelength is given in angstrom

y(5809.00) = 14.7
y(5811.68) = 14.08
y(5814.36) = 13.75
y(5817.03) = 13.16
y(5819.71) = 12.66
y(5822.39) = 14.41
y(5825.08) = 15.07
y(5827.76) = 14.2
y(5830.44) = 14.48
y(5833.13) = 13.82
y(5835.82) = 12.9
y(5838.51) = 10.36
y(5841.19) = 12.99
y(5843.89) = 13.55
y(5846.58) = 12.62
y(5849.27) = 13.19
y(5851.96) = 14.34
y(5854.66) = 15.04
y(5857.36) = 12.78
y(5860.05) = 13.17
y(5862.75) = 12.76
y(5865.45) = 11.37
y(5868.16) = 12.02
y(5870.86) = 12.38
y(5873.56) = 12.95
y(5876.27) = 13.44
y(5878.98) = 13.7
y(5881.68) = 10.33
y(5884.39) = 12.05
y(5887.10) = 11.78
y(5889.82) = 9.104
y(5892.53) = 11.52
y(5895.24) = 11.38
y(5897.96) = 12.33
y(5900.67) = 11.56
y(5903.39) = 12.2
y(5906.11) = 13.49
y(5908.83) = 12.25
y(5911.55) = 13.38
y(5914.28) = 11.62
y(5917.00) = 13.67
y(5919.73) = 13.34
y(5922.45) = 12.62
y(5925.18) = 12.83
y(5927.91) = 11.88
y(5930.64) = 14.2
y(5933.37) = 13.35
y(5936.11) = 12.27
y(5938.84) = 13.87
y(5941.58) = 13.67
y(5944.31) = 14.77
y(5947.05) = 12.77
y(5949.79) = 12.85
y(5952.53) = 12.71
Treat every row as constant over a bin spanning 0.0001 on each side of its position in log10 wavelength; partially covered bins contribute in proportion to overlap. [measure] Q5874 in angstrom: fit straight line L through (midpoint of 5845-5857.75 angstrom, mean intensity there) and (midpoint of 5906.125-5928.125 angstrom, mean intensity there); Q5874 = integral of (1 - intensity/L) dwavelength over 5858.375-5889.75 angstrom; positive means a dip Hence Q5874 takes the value 2.7 angstrom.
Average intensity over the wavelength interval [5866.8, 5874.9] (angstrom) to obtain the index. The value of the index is 12.4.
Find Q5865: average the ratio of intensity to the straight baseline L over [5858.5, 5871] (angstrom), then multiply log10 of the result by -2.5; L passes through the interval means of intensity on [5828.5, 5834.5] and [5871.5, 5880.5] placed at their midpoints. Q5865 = 0.094 mag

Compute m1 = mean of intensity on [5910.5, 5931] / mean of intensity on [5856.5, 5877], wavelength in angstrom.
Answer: 1.0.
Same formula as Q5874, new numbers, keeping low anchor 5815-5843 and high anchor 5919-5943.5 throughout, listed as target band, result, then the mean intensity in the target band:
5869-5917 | 4.1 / 12.1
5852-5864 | -0.2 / 13.5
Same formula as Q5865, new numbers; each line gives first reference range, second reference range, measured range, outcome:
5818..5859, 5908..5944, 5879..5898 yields 0.17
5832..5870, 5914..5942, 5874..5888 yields 0.06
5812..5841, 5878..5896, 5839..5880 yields -0.06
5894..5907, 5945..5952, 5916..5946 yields -0.05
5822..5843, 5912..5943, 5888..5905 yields 0.16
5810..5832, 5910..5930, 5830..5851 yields 0.07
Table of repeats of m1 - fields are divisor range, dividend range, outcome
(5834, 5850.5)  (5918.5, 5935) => 1.03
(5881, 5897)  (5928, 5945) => 1.22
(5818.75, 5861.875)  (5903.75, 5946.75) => 0.97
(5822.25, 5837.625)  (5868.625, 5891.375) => 0.85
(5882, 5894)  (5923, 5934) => 1.18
